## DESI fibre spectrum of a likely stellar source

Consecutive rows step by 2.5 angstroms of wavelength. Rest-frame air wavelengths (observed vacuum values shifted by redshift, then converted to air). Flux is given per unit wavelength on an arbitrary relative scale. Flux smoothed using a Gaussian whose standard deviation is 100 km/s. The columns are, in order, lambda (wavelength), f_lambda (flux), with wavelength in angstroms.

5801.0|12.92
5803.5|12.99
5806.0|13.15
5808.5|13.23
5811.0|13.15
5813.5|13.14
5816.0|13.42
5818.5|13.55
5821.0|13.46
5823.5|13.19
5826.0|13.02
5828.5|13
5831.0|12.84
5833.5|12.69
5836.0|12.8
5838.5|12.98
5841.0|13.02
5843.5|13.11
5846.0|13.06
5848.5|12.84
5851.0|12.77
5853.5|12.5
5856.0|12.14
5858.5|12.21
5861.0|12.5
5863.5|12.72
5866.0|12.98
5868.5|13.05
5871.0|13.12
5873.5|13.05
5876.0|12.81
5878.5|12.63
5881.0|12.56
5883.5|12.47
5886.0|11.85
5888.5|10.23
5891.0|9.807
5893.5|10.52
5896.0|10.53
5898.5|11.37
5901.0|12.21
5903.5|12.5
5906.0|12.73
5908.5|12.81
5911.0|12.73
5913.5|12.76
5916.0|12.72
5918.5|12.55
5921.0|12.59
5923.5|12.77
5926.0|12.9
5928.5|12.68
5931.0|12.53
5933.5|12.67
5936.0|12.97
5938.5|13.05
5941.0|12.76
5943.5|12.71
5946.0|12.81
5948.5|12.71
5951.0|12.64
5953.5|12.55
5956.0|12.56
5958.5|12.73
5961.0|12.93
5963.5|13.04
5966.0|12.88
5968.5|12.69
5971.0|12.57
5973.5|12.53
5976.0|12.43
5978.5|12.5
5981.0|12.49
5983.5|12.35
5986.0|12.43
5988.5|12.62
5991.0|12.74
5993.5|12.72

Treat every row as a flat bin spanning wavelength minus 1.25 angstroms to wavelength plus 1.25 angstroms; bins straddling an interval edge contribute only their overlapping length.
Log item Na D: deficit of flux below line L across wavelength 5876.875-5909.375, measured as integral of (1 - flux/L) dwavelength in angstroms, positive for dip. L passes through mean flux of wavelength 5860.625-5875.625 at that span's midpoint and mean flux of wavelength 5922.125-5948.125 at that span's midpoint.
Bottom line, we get 2.9 angstroms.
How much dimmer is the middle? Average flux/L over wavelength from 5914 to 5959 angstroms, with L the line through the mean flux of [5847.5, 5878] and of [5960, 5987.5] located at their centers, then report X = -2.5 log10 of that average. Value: -0.005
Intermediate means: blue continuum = 12.7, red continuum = 12.6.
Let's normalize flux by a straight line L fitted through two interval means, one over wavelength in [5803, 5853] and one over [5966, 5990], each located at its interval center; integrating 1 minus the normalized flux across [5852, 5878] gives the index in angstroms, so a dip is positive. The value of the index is 0.5 angstroms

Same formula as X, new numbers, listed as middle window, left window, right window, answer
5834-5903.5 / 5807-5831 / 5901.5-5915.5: 0.05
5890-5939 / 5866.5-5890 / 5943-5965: 0.03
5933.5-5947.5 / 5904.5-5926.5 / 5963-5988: -0.02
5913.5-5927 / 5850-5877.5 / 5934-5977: 0.00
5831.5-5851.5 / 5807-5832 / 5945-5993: 0.02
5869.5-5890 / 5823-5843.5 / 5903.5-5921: 0.04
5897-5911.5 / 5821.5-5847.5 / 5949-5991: 0.04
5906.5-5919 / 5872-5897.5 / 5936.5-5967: -0.05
